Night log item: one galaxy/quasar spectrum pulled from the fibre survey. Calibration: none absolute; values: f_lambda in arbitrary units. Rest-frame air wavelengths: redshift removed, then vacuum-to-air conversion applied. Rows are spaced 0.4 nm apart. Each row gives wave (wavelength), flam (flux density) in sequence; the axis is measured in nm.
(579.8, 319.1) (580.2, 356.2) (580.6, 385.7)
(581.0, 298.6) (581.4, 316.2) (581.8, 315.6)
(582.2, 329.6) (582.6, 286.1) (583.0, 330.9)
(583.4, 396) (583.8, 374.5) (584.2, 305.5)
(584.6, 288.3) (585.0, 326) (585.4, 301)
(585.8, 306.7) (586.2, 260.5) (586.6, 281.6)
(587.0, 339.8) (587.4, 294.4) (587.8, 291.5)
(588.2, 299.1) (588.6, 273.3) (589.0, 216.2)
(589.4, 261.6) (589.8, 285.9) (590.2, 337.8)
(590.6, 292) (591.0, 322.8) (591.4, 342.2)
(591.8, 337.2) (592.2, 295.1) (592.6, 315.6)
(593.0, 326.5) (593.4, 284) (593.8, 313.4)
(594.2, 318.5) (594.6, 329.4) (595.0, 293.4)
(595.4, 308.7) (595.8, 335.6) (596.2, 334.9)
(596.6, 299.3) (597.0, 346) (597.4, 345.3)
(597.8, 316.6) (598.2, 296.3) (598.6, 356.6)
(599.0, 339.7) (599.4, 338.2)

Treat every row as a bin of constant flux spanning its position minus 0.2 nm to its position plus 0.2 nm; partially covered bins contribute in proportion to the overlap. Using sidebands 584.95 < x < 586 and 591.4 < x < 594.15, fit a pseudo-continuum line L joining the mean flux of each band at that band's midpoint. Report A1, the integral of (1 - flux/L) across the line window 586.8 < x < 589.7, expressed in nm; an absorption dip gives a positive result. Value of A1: 0.268 nm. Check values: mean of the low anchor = 309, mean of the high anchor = 315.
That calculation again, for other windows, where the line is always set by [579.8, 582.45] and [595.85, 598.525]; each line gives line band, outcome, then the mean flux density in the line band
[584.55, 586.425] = 0.19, 297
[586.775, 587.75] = 0.05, 312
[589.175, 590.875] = 0.17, 294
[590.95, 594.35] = 0.11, 317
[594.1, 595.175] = 0.04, 314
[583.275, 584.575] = -0.06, 347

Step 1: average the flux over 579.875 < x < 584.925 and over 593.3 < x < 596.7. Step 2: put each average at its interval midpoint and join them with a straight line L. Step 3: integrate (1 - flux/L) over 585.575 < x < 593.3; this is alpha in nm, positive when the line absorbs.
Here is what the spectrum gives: 0.55 nm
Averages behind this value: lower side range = 331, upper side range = 314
